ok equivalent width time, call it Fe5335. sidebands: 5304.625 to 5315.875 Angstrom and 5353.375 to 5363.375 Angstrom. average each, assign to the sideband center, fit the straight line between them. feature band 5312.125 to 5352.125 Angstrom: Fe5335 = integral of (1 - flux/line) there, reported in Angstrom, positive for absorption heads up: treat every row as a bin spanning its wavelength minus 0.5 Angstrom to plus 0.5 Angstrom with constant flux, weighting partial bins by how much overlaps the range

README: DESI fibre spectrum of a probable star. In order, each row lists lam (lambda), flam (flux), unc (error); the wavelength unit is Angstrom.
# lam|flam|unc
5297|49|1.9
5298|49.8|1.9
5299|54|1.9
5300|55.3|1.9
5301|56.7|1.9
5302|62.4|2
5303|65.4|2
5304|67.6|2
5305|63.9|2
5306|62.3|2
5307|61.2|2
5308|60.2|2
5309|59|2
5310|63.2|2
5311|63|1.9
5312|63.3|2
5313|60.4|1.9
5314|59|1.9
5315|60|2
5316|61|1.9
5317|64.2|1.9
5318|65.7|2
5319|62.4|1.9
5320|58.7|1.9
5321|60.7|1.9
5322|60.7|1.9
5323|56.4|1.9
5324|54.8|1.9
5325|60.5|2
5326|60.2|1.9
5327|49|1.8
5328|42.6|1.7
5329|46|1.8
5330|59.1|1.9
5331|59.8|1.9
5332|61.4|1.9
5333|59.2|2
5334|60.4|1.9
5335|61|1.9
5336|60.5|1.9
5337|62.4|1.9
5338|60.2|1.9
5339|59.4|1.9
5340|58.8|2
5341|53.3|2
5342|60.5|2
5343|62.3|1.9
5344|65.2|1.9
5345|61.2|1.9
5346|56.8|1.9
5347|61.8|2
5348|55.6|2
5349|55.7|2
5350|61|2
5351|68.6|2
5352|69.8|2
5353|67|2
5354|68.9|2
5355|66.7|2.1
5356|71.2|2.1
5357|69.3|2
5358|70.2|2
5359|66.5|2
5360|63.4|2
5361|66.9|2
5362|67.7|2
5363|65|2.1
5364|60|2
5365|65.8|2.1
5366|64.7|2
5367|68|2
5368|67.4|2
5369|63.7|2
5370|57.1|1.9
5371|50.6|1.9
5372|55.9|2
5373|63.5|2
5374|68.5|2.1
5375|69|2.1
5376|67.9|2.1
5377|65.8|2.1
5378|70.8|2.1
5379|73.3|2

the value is 3.0 Angstrom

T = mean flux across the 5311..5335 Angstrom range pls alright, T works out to 58.6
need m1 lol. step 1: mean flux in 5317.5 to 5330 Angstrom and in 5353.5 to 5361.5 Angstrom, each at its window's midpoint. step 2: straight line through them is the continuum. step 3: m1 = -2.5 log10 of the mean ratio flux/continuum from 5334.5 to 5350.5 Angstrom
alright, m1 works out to 0.05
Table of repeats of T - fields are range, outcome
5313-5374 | 61.3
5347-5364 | 65.6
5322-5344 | 57.8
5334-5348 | 60.1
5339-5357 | 62.7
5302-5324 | 61.7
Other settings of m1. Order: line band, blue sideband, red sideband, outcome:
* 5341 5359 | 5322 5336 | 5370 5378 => -0.08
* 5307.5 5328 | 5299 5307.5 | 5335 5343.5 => 0.02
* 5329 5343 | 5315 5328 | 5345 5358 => 0.04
